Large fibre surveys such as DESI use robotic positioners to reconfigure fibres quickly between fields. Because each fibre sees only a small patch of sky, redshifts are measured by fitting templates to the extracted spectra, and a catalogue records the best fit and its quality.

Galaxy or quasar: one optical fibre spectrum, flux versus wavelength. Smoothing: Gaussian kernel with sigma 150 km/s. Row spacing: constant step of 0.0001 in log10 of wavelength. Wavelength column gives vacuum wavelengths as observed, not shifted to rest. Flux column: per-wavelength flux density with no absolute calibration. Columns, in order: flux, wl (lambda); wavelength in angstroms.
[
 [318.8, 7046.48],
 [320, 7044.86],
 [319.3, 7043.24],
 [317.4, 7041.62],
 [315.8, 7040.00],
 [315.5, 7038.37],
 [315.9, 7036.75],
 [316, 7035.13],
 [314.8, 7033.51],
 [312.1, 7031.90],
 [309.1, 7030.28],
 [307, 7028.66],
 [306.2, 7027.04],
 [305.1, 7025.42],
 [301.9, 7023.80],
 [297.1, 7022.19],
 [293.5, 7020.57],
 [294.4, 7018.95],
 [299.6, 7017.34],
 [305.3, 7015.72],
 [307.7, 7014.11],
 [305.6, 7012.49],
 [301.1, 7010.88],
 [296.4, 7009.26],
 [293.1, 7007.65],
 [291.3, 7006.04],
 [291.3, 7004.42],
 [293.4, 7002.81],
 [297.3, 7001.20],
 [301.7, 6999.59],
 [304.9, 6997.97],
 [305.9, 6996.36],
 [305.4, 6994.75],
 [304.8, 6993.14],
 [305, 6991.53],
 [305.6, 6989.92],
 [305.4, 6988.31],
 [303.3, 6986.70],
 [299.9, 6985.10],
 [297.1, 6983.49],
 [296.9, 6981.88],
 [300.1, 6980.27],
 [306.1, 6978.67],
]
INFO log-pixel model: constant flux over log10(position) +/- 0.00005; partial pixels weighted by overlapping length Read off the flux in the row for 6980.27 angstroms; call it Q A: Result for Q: 300.1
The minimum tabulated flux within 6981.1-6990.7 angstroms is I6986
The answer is 296.9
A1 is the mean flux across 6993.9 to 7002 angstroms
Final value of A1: 303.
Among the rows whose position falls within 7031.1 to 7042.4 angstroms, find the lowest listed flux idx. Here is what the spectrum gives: 312.1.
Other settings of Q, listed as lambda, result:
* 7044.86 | 320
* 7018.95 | 294.4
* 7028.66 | 307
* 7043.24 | 319.3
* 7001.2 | 297.3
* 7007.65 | 293.1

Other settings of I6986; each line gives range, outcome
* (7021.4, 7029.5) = 297.1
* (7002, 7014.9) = 291.3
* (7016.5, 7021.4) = 293.5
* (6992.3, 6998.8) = 304.8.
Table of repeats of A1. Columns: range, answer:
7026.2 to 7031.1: 307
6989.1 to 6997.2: 305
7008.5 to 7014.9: 302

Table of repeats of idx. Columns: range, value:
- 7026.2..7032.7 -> 306.2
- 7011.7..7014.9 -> 305.6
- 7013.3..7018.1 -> 299.6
